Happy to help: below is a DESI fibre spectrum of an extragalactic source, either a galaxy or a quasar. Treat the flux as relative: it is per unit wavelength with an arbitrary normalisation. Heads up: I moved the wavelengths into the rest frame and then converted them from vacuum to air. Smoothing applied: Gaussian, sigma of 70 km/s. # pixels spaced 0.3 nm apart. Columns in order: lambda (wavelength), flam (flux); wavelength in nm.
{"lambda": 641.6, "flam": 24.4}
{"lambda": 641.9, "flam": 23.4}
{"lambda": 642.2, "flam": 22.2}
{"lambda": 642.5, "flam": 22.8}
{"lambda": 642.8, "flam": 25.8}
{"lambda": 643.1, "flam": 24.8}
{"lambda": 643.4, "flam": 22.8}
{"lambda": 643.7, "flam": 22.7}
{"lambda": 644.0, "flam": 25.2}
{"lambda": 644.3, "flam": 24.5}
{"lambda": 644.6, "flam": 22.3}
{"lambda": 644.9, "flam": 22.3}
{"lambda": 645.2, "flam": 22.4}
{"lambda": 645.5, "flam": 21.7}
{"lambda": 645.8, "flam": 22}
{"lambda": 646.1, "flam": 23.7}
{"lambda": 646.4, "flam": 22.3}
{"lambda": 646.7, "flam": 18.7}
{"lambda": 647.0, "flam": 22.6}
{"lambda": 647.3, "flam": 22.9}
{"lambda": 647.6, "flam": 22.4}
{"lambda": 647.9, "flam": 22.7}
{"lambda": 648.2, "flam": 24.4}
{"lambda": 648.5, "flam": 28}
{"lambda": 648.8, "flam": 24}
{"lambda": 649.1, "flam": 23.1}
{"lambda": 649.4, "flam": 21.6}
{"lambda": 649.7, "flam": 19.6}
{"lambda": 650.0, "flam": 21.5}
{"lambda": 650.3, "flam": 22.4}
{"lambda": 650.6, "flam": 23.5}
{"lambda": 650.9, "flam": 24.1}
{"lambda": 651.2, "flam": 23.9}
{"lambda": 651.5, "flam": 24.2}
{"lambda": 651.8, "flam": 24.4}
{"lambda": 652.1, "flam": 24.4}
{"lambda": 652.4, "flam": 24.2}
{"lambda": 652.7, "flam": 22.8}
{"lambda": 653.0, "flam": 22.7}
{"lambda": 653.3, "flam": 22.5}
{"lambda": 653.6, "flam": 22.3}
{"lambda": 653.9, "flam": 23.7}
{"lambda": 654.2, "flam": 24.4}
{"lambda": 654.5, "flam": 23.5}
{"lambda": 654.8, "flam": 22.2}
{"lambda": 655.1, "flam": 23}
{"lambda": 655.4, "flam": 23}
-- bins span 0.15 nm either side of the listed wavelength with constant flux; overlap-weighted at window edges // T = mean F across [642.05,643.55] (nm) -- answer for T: 23.7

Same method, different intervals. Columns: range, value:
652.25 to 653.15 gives 23.2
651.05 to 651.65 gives 24.1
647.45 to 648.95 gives 24.3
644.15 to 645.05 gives 23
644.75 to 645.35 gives 22.3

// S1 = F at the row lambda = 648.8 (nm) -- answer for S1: 24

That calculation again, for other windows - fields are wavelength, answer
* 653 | 22.7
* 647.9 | 22.7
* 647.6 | 22.4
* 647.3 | 22.9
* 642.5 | 22.8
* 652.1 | 24.4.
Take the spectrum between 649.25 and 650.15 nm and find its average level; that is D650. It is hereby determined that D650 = 20.9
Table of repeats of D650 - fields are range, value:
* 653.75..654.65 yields 23.9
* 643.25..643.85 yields 22.7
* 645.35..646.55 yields 22.4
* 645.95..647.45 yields 22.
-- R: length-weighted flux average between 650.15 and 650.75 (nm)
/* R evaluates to 23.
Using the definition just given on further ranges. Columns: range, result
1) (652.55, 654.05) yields 22.8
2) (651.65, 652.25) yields 24.4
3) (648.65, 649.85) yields 22.1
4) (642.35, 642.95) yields 24.3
